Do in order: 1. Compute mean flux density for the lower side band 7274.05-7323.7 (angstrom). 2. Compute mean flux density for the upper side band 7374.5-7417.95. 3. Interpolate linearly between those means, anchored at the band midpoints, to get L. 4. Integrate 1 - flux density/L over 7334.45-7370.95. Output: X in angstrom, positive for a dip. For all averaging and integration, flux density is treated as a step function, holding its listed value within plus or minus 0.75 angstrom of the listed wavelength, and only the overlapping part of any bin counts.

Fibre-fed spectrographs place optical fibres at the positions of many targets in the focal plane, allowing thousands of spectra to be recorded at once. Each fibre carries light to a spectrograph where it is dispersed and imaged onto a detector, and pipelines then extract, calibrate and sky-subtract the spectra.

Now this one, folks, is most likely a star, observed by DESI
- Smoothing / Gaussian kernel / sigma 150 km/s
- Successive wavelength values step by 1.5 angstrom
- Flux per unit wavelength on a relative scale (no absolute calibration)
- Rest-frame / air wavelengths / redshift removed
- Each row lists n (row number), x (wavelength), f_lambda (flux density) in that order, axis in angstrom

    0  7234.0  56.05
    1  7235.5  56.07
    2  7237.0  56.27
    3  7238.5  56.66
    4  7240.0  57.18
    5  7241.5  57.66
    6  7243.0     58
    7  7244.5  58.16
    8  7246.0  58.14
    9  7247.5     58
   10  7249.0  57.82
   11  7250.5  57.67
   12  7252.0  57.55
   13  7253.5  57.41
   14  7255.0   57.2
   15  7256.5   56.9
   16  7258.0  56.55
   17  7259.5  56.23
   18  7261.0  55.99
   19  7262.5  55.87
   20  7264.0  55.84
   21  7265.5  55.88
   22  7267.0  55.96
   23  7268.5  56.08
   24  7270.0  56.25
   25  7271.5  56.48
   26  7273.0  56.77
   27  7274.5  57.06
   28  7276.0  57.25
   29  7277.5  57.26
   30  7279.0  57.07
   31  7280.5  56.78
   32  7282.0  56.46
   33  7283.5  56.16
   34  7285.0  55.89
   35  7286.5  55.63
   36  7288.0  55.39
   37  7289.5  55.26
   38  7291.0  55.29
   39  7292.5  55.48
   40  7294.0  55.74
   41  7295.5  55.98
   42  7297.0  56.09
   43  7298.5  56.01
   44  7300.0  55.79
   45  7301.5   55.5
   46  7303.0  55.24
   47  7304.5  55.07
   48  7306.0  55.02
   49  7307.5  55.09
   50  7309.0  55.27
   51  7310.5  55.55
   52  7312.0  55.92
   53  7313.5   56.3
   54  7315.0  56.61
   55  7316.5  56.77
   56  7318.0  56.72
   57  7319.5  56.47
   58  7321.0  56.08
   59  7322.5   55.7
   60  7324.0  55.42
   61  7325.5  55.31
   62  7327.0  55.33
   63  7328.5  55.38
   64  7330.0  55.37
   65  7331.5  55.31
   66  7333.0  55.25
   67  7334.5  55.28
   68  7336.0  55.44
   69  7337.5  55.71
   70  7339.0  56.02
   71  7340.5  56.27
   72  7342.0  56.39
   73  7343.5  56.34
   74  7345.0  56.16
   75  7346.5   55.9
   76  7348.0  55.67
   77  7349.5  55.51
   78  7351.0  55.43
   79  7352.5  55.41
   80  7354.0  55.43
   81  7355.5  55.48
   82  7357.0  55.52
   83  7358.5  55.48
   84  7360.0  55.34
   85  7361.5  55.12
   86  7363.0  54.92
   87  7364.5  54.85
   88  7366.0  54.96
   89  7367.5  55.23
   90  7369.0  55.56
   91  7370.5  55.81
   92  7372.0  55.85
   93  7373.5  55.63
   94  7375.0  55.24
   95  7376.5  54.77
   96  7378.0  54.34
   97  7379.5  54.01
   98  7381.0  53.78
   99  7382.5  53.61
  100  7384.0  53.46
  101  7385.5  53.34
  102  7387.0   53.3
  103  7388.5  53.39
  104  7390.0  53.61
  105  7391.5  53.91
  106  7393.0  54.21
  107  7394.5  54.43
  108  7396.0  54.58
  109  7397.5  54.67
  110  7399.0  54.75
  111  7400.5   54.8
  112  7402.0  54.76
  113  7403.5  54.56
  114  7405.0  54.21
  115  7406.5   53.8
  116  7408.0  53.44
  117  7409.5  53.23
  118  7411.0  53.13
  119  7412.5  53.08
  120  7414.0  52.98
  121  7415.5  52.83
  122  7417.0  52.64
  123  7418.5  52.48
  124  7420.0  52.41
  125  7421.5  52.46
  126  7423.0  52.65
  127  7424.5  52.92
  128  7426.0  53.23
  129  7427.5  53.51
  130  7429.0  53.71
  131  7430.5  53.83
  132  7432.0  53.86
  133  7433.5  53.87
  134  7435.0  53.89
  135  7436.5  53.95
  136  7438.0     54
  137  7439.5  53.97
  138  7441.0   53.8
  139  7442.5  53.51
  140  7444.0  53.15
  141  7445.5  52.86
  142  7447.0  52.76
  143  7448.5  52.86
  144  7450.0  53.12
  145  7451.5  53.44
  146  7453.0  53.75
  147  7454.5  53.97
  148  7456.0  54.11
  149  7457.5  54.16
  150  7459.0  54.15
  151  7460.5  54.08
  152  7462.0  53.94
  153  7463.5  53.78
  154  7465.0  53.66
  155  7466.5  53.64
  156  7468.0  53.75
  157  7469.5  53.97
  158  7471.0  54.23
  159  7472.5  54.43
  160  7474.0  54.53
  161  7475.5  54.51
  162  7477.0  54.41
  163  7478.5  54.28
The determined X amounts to -0.5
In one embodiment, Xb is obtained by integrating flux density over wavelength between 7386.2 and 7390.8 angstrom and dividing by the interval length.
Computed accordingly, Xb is 53.4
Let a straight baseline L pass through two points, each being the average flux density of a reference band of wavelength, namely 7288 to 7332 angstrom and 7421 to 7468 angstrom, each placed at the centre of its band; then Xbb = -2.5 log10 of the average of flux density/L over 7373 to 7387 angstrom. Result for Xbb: 0.01 mag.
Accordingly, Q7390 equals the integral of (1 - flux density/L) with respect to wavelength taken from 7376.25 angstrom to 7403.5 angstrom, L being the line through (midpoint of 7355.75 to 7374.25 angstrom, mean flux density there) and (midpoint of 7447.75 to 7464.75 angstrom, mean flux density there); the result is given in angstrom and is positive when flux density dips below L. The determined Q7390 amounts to 0.4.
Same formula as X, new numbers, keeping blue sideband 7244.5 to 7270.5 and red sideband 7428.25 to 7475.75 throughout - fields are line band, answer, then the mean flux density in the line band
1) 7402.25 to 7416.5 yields 0.2 angstrom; 53.5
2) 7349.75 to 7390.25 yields 0.2 angstrom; 54.8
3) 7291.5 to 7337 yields 0.2 angstrom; 55.7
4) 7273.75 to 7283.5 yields -0.1 angstrom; 56.9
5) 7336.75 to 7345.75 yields -0.1 angstrom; 56.1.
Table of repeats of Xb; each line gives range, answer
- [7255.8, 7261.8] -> 56.4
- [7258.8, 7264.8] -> 56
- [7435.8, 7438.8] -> 54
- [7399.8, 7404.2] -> 54.7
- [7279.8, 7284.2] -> 56.5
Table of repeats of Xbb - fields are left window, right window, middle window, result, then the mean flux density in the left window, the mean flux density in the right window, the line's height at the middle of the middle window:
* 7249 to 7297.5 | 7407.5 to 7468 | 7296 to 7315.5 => 0.00 mag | 56.4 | 53.4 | 55.8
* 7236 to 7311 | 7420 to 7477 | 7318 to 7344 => 0.00 mag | 56.4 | 53.7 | 55.5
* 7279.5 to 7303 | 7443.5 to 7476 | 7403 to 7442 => 0.02 mag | 55.8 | 53.8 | 54.2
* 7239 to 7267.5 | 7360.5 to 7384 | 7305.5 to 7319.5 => 0.00 mag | 57.1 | 54.9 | 56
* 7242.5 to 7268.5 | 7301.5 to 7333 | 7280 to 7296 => 0.01 mag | 57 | 55.7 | 56.3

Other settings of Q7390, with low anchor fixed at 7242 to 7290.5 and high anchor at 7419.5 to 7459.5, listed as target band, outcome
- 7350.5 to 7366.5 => -0.1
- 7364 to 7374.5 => -0.1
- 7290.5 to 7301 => 0.1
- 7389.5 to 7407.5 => 0.0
